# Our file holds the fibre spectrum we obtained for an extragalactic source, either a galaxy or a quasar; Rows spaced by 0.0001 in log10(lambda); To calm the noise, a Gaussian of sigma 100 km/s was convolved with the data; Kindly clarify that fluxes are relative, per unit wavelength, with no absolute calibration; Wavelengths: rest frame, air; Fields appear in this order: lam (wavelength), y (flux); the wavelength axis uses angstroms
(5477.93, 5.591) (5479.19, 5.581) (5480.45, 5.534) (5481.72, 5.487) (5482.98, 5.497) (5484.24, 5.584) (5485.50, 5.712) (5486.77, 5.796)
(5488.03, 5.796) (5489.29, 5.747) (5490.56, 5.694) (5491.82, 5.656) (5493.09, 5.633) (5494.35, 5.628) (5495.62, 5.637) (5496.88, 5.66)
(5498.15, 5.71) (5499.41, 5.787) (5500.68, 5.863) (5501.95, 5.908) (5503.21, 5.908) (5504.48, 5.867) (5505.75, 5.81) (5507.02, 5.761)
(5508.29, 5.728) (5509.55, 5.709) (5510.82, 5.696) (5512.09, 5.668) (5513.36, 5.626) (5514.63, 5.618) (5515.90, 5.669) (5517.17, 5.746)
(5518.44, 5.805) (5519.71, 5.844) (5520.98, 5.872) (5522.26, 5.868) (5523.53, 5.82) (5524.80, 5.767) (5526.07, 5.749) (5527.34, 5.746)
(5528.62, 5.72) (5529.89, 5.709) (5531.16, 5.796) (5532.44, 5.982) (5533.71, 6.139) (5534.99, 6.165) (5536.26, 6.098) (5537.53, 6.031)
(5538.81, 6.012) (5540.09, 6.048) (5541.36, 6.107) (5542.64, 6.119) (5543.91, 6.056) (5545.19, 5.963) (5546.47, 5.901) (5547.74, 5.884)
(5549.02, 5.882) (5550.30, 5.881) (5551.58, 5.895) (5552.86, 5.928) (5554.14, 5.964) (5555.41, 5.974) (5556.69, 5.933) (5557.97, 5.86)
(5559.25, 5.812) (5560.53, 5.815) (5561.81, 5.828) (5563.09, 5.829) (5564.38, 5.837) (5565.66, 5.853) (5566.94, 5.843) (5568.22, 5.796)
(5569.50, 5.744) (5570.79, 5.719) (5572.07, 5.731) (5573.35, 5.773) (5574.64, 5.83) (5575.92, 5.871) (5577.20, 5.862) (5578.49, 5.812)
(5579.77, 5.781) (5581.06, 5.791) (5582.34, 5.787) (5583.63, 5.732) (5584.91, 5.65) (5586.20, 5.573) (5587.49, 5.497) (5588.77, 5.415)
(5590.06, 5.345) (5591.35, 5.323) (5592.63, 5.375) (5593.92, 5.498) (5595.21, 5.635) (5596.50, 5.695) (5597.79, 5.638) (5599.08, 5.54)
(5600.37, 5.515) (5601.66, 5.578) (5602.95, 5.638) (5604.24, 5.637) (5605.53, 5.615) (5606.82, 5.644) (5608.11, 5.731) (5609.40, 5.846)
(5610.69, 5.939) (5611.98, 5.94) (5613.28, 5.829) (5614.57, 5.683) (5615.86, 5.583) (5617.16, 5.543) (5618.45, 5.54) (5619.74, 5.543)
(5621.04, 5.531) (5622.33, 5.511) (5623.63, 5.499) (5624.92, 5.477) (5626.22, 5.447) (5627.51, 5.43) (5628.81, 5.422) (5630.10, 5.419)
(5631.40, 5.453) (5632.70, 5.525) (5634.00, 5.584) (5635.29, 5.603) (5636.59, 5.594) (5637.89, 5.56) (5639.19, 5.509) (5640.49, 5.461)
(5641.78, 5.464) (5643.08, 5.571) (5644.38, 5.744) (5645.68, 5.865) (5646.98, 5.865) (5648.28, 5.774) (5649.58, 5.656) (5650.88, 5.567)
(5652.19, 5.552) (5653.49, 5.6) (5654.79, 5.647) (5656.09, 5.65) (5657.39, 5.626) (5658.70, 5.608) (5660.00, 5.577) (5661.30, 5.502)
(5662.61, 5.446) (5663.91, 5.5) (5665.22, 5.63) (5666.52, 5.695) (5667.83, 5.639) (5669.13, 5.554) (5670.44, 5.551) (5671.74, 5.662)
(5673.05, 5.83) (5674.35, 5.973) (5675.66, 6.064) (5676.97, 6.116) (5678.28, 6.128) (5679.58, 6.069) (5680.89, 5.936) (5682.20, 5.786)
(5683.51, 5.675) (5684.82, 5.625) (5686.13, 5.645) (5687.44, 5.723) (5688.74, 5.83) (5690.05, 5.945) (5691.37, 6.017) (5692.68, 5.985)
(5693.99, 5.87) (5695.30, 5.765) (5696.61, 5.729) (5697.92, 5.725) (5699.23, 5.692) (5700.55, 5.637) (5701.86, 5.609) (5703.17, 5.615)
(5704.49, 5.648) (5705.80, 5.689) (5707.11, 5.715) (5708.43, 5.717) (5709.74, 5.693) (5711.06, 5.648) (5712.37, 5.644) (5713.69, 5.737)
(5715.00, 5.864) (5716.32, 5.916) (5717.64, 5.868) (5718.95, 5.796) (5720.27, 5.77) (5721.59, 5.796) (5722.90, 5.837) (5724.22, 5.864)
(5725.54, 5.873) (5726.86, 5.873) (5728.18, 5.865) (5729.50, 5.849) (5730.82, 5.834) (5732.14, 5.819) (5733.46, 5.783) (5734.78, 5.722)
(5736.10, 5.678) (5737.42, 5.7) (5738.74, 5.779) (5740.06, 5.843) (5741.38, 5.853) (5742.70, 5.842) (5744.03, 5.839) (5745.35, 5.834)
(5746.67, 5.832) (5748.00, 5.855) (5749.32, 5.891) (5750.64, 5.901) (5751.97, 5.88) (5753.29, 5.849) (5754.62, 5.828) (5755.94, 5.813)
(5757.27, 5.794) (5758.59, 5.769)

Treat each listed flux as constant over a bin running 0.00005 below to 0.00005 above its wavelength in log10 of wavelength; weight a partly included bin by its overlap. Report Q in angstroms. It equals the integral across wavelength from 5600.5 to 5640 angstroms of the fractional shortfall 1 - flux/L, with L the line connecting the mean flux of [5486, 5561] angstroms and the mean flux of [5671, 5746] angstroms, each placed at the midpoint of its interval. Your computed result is 1.5 angstroms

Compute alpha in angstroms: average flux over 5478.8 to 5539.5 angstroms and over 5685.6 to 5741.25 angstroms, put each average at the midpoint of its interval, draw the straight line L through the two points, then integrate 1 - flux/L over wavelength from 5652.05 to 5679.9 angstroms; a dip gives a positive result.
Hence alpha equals 0.3 angstroms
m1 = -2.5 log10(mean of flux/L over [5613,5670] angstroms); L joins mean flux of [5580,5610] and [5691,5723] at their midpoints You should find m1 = 0.02 mag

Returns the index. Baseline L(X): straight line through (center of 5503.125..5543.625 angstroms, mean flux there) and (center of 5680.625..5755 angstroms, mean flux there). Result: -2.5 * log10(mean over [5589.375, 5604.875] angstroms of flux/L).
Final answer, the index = 0.06 mag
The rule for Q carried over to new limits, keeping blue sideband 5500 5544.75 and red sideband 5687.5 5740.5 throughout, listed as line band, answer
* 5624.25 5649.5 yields 1.1 angstroms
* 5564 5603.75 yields 1.1 angstroms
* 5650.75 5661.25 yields 0.4 angstroms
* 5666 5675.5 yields 0.1 angstroms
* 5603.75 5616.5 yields 0.2 angstroms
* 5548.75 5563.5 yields -0.1 angstroms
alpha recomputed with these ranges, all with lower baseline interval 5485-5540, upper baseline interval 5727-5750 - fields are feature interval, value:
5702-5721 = 0.26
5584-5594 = 0.58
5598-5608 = 0.34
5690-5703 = 0.06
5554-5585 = -0.09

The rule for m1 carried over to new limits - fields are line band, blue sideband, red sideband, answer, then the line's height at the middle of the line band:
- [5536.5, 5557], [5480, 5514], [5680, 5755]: -0.05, 5.73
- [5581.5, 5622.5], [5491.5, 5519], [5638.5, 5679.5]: 0.02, 5.7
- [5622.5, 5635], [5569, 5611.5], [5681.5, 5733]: 0.04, 5.7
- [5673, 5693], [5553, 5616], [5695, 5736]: -0.03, 5.75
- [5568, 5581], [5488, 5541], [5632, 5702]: 0.00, 5.77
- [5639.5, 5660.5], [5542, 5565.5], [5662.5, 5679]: 0.03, 5.79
